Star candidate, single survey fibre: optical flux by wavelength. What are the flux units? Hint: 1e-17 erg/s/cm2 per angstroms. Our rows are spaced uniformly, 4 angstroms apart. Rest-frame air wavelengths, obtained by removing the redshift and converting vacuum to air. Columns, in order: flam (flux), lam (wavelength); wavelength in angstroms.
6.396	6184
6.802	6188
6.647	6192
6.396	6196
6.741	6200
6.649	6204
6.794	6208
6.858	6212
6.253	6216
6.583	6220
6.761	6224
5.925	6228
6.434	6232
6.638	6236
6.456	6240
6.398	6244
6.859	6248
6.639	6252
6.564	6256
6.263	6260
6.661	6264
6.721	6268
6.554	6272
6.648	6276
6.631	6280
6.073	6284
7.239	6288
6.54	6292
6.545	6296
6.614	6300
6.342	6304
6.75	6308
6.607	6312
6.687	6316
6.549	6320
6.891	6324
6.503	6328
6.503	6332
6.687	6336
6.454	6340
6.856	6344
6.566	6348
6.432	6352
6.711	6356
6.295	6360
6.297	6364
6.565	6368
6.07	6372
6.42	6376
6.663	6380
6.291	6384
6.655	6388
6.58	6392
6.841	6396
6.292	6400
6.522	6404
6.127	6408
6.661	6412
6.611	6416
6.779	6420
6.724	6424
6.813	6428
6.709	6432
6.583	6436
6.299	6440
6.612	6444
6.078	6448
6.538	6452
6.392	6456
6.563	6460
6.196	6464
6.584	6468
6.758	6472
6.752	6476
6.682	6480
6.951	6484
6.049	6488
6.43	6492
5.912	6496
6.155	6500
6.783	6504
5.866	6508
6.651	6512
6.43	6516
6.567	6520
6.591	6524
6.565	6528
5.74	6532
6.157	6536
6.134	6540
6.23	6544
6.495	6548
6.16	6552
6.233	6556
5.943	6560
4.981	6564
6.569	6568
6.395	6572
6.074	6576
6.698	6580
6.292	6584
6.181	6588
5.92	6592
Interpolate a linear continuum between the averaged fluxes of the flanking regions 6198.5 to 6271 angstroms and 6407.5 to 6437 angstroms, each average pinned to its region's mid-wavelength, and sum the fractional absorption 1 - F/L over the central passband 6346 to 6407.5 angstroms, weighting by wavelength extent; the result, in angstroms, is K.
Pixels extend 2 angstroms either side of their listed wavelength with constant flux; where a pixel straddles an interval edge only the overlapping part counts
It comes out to 1.5 angstroms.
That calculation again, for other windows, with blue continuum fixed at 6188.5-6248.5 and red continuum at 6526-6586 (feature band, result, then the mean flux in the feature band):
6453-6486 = -1.7 angstroms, 6.61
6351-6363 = -0.1 angstroms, 6.47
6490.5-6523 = -0.6 angstroms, 6.36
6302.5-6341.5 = -1.0 angstroms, 6.6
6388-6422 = -1.1 angstroms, 6.56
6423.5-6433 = -0.7 angstroms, 6.76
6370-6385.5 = 0.0 angstroms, 6.36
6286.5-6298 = -0.5 angstroms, 6.75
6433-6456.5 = -0.5 angstroms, 6.43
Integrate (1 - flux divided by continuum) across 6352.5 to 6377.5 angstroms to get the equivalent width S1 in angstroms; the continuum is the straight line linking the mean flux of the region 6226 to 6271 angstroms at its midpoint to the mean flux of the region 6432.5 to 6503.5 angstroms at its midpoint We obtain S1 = 0.3 angstroms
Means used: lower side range 6.51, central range 6.39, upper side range 6.46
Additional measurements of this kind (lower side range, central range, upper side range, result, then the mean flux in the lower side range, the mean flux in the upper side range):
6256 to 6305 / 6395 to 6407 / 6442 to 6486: 0.1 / 6.57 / 6.56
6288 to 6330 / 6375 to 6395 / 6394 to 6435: 0.2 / 6.63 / 6.61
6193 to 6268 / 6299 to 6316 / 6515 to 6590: -0.3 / 6.55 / 6.23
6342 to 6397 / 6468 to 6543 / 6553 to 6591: -1.6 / 6.51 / 6.15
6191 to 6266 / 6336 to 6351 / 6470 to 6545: -0.3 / 6.55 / 6.39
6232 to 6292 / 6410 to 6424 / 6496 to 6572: -0.7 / 6.59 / 6.23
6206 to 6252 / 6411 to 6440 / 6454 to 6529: -0.8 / 6.55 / 6.47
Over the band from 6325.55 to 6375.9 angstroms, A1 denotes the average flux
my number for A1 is 6.5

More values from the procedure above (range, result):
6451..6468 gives 6.43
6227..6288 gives 6.53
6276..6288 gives 6.55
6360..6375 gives 6.32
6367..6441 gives 6.54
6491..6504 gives 6.24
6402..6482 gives 6.55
